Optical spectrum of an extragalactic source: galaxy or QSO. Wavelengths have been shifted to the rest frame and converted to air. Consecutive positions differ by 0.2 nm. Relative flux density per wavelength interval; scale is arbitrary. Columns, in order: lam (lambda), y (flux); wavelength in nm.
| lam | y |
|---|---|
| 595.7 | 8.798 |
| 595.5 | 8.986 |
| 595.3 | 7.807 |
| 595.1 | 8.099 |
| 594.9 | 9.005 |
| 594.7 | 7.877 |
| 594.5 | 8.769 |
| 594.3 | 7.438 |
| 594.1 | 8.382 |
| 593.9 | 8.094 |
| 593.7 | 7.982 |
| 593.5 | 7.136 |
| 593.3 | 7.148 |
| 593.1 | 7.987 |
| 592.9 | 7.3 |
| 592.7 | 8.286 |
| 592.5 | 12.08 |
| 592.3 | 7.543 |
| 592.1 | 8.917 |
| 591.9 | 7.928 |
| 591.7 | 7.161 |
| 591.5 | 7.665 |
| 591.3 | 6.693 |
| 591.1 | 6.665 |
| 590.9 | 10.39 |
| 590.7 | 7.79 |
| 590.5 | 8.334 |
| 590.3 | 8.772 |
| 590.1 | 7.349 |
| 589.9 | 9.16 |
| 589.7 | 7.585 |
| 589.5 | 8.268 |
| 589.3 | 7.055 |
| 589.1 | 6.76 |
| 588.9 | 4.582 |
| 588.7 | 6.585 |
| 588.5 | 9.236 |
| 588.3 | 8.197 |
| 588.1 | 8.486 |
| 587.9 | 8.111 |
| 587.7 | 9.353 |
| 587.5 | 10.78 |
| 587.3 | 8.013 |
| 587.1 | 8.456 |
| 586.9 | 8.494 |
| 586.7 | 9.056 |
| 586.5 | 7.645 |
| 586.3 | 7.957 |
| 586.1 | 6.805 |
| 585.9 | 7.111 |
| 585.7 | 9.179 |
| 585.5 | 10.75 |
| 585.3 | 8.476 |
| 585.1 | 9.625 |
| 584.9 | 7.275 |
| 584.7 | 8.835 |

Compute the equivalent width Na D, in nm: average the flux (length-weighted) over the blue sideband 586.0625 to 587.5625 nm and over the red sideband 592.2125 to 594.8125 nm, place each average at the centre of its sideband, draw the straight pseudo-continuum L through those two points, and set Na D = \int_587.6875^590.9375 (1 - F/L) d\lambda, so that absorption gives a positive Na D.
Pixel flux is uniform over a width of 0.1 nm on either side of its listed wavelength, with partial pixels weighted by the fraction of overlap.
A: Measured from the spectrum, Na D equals 0.16 nm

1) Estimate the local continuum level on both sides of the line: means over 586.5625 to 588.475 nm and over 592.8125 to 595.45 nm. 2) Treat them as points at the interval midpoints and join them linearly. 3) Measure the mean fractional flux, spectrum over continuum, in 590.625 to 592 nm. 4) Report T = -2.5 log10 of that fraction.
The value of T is 0.074 mag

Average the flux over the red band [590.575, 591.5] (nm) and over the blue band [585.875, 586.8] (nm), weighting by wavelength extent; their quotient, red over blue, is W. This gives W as 1.01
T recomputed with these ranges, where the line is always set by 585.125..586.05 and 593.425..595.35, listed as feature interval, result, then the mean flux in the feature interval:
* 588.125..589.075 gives 0.186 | 7.22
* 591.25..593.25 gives 0.012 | 8.17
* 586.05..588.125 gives 0.024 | 8.51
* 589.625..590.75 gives 0.031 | 8.19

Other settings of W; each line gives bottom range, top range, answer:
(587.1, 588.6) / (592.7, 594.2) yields 0.88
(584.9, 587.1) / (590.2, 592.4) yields 0.95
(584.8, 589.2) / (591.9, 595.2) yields 1.00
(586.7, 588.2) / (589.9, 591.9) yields 0.90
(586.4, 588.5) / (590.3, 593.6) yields 0.93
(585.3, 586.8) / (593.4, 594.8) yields 0.95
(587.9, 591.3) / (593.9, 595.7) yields 1.07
